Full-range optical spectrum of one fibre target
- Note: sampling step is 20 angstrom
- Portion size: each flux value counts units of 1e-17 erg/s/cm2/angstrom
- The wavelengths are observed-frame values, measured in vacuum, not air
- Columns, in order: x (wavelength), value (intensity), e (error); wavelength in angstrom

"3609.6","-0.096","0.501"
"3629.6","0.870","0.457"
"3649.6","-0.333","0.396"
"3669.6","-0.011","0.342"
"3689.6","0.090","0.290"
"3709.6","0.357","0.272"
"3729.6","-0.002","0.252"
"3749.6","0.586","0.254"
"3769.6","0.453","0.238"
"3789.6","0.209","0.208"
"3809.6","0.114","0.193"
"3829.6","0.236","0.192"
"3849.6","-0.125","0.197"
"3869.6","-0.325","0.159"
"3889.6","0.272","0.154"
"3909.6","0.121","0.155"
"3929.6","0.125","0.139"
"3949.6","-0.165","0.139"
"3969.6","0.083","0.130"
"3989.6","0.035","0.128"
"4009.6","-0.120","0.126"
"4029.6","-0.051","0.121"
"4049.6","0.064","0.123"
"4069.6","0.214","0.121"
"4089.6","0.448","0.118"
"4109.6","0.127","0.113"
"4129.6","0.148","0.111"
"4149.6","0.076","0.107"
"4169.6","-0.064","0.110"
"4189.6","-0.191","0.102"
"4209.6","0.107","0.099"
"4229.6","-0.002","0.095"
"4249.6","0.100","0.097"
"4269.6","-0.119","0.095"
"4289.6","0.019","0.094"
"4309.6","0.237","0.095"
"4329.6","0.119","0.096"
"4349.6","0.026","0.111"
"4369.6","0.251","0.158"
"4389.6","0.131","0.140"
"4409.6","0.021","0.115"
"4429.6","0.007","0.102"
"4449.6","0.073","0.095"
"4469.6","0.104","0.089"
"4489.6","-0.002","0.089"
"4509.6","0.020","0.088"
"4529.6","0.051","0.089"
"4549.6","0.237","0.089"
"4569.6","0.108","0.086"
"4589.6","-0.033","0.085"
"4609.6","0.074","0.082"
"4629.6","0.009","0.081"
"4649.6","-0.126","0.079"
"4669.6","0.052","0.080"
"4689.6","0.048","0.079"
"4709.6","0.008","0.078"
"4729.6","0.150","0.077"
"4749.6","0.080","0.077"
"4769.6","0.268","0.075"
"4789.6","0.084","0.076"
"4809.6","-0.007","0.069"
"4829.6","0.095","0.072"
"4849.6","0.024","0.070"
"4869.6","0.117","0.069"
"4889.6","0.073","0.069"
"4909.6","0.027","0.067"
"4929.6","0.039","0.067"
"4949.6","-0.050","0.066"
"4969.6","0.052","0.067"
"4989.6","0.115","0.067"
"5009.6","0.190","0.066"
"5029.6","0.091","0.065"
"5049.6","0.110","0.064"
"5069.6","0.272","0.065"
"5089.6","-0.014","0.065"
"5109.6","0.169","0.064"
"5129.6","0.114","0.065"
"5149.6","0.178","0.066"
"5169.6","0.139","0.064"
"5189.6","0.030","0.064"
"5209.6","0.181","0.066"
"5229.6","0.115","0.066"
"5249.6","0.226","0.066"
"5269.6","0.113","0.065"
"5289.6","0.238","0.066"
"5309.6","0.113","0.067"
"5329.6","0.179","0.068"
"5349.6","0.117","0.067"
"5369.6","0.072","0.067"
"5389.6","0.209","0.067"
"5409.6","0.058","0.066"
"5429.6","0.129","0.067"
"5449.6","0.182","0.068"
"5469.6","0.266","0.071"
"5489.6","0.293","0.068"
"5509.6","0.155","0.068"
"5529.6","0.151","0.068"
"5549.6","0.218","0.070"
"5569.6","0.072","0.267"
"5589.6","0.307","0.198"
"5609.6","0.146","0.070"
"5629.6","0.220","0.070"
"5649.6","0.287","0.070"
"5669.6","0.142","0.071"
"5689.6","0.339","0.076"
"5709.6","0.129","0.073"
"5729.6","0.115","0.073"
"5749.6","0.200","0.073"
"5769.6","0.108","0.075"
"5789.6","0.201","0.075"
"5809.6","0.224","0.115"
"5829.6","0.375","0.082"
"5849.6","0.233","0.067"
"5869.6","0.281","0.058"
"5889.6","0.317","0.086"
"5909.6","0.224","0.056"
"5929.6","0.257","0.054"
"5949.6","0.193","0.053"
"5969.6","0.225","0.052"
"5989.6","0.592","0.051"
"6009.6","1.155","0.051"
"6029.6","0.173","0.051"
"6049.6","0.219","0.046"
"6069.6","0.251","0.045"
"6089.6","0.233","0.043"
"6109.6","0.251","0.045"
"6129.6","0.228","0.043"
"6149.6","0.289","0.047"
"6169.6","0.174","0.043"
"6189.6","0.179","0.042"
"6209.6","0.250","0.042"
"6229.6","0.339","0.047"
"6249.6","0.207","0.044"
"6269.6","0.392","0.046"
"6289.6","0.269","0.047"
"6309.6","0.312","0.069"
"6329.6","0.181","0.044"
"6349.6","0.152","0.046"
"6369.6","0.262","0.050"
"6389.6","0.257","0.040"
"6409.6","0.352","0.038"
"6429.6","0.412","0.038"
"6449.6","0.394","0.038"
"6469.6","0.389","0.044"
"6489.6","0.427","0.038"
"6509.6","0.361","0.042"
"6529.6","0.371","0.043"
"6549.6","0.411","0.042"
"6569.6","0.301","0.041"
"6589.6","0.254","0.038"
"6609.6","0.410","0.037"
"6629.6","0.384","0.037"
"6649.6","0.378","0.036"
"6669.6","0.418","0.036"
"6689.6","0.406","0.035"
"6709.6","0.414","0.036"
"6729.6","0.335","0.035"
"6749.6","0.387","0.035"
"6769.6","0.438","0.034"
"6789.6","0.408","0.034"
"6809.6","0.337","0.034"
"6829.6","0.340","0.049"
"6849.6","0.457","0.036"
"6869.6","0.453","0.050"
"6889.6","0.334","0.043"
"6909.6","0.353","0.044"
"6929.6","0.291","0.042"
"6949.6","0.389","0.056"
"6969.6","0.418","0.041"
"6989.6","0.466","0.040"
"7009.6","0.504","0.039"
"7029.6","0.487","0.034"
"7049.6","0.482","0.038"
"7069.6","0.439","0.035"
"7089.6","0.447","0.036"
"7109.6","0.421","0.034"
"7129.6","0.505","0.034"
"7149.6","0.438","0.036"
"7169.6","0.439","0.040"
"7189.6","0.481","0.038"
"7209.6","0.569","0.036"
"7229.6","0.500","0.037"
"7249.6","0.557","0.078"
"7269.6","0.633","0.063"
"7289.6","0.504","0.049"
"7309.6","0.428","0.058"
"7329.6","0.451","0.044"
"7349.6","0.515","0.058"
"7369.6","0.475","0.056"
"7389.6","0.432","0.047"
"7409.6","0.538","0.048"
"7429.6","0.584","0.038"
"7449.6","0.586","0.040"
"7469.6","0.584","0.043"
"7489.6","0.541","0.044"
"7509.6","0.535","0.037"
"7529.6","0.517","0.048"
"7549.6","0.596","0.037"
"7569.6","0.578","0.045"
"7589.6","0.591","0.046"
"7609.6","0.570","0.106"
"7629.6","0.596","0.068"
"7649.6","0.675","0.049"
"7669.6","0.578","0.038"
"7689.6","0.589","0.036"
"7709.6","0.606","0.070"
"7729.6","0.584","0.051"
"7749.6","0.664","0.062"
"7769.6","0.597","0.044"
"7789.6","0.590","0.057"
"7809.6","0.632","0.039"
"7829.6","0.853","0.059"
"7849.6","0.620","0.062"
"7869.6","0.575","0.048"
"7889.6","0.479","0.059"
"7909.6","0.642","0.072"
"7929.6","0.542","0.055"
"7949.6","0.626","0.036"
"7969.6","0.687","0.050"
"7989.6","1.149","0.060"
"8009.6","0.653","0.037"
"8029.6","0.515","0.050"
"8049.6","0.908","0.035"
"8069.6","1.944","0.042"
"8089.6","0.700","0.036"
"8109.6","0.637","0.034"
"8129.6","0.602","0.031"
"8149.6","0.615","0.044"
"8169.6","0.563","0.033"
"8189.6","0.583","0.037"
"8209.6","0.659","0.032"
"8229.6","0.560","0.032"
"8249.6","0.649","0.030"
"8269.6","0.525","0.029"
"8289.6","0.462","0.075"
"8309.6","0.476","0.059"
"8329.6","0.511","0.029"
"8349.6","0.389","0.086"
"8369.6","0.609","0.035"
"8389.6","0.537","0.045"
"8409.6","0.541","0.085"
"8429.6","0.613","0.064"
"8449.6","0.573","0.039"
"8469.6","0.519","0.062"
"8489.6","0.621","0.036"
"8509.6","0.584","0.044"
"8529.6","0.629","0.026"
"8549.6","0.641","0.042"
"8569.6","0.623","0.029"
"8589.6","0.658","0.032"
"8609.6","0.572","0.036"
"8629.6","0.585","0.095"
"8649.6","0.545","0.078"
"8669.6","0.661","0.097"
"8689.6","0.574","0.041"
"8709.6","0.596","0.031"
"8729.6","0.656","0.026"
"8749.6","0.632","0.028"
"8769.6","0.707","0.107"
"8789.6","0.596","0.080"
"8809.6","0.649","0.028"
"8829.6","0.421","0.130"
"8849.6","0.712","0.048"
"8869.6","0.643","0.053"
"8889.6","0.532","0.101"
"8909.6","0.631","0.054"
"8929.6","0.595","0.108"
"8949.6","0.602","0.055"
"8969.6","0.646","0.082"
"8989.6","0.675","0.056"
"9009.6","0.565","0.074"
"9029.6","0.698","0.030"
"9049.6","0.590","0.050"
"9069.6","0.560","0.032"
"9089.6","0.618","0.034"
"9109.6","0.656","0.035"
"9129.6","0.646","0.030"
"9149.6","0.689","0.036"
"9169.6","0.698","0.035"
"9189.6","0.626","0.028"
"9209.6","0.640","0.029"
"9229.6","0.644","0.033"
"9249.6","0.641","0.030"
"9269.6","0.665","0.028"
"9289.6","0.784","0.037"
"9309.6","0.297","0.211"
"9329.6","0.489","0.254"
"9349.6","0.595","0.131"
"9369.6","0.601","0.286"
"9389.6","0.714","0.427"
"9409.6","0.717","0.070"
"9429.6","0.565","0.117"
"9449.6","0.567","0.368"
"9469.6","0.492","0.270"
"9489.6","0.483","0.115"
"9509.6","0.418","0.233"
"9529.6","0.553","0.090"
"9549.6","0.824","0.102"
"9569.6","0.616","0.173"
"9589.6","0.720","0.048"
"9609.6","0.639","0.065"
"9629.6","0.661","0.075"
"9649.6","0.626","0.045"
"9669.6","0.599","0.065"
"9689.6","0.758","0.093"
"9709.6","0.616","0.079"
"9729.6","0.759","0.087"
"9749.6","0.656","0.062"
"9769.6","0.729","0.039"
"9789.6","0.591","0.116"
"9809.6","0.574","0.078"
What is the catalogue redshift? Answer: 0.61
